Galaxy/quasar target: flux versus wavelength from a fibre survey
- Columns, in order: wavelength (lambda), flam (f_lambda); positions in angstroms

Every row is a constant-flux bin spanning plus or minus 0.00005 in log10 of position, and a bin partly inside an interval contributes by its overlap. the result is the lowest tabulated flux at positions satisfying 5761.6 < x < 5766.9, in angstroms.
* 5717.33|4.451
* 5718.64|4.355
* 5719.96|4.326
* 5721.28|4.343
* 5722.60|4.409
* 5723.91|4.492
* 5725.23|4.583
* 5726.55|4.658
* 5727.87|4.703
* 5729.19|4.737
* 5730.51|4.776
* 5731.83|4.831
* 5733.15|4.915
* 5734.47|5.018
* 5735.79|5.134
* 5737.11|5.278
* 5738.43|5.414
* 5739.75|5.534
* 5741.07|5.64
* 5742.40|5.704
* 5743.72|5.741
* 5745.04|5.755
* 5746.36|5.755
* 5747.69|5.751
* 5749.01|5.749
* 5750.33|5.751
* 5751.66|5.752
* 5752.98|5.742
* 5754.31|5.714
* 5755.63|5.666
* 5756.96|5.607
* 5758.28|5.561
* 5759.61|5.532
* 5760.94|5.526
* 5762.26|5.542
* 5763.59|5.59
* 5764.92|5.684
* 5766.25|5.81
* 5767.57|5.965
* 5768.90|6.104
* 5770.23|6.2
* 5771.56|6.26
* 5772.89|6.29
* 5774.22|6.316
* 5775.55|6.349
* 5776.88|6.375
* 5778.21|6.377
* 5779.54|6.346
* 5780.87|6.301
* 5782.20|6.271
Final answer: 5.542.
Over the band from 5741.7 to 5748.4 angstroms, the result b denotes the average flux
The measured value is 5.74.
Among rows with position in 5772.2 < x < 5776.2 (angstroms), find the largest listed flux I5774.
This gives 6.349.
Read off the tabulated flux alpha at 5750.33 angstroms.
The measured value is 5.751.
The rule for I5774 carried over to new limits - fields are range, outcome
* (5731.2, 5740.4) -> 5.534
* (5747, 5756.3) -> 5.752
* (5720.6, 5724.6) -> 4.492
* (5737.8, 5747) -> 5.755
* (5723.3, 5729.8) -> 4.737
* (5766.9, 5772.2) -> 6.26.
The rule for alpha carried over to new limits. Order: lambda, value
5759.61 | 5.532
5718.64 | 4.355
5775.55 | 6.349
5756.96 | 5.607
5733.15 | 4.915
